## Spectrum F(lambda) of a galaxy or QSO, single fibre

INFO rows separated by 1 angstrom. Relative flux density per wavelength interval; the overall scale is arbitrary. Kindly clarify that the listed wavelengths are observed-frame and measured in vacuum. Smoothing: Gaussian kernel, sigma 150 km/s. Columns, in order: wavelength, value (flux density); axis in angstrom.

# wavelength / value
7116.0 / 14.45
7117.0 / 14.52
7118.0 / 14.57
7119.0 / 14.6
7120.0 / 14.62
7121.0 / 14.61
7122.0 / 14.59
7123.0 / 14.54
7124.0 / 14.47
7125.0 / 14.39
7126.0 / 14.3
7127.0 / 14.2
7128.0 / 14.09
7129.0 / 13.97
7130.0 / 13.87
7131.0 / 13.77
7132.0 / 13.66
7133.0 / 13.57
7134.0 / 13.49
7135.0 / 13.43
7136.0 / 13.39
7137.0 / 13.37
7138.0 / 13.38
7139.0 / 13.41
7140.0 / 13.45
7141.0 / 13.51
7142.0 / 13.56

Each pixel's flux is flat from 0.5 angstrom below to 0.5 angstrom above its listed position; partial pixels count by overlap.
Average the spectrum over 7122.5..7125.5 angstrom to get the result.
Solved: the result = 14.5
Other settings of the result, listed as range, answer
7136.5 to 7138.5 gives 13.4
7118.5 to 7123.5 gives 14.6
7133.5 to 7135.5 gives 13.5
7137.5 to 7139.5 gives 13.4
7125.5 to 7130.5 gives 14.1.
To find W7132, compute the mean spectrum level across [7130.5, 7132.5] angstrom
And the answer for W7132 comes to 13.7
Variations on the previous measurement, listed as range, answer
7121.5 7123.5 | 14.6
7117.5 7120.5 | 14.6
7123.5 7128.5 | 14.3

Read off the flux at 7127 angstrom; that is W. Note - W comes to 14.2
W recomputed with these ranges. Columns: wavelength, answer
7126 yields 14.3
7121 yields 14.61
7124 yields 14.47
